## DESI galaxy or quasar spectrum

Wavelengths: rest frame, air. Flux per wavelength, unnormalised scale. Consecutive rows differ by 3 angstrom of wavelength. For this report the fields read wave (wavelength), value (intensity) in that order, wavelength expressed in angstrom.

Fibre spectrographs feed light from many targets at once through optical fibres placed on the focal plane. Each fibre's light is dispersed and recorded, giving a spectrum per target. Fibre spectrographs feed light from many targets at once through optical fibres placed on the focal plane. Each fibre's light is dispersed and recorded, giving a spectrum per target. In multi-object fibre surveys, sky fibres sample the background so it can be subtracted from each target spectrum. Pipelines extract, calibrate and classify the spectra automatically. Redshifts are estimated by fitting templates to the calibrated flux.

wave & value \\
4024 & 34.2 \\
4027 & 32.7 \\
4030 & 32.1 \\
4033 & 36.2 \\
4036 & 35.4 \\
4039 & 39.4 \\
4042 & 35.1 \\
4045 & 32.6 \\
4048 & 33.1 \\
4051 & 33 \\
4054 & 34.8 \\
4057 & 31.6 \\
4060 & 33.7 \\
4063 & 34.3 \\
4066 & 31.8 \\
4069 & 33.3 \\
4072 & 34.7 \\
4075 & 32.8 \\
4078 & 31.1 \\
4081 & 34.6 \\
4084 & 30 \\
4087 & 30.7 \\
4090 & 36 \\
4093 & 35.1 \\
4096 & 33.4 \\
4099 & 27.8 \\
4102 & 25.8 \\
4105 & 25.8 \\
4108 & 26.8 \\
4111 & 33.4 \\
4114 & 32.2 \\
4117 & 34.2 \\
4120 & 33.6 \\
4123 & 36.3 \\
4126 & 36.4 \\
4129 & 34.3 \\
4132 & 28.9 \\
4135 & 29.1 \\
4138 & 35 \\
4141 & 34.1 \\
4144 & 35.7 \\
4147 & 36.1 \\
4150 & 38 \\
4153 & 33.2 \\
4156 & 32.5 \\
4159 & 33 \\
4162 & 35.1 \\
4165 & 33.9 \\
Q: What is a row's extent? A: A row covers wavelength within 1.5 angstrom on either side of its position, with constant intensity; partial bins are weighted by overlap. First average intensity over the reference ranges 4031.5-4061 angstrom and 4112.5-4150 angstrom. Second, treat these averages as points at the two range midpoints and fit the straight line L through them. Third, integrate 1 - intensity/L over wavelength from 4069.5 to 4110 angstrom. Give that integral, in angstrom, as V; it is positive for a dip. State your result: 3.6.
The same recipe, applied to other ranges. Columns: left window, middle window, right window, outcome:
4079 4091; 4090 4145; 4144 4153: 3.6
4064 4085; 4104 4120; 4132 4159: 1.2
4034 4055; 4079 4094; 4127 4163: 0.5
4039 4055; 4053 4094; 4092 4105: -1.6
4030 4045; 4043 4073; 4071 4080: 0.7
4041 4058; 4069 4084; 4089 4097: 0.6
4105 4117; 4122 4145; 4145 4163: -0.6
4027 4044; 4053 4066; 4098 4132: 0.3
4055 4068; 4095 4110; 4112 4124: 2.6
